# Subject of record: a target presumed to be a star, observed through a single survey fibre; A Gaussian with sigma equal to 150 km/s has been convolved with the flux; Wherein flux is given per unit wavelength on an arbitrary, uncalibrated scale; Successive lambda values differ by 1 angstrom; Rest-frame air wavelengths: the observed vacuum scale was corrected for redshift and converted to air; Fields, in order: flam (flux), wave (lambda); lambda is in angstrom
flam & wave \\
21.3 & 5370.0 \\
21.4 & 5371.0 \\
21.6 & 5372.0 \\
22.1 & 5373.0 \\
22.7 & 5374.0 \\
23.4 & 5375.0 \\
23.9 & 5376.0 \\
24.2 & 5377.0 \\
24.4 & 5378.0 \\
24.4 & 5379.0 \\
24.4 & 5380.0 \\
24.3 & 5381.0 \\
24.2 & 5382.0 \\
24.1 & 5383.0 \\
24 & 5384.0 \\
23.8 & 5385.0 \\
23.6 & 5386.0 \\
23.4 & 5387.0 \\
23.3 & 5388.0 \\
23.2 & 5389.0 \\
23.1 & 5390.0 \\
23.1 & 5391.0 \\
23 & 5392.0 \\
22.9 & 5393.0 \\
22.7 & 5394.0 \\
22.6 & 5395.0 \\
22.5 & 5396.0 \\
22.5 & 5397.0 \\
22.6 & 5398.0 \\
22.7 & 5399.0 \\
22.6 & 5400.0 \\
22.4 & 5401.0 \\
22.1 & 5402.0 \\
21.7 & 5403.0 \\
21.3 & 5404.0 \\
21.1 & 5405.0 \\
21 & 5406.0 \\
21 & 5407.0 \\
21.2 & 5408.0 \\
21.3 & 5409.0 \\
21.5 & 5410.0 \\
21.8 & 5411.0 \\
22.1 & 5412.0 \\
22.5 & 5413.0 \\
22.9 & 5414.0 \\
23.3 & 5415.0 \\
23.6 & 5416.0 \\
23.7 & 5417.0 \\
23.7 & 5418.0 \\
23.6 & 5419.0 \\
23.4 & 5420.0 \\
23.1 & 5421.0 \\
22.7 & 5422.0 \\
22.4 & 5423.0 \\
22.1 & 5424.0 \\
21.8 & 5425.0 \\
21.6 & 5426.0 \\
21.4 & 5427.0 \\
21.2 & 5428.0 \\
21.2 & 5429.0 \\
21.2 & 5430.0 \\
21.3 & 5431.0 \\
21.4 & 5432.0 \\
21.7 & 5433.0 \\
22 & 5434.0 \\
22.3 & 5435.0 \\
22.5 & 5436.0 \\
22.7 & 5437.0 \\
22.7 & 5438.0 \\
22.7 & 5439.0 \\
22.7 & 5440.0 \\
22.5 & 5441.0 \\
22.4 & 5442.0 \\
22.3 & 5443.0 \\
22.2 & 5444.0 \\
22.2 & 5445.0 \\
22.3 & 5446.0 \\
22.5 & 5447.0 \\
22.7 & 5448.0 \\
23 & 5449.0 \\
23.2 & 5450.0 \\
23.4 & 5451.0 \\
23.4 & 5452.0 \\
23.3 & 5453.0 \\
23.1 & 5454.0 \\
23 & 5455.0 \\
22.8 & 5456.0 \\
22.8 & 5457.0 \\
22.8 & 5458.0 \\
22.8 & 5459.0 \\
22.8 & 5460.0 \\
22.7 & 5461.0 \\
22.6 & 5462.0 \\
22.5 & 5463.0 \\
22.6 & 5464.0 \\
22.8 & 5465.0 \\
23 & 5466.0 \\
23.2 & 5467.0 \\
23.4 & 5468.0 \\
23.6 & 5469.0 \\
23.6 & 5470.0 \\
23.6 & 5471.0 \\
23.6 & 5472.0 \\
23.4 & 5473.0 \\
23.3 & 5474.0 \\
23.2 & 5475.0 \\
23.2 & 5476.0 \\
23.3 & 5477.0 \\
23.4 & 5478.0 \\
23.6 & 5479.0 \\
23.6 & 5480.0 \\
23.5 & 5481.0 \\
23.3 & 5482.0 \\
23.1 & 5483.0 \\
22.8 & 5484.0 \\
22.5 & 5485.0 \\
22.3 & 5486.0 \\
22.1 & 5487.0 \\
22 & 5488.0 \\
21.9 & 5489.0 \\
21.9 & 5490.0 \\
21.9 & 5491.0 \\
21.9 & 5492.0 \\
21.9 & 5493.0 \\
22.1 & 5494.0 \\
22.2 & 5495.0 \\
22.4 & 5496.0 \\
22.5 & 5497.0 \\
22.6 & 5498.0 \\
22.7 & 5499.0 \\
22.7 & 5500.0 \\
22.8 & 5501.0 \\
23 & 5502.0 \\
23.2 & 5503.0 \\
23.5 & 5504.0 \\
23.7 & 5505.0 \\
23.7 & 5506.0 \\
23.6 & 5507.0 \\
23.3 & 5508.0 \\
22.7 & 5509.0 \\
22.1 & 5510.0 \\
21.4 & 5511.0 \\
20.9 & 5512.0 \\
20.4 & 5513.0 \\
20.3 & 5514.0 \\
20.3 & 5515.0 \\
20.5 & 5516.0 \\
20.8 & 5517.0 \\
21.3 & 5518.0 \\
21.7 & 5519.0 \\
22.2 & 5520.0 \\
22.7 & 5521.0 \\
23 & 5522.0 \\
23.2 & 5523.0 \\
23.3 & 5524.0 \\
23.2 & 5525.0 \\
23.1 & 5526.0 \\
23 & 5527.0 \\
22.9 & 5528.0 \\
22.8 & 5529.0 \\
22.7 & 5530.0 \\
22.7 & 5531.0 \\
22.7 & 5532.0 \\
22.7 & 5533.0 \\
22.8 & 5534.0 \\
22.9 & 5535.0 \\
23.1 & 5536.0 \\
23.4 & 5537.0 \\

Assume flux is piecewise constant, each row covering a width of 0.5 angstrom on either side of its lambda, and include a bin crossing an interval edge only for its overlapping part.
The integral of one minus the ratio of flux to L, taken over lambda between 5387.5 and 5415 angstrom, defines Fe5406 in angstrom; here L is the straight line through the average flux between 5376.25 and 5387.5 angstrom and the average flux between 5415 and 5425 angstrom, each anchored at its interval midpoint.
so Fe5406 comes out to 1.5 angstrom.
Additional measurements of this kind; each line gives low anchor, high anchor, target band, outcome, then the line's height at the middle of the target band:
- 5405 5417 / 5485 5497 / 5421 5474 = -1.23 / 22.1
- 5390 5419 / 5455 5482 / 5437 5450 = 0.17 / 22.8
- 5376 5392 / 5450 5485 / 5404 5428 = 1.33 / 23.6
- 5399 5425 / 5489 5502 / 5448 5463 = -0.43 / 22.3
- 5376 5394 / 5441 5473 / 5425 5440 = 0.84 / 23.2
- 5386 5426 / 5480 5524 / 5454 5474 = -0.58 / 22.4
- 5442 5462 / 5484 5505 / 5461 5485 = -0.62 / 22.6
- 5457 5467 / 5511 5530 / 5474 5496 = -0.20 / 22.5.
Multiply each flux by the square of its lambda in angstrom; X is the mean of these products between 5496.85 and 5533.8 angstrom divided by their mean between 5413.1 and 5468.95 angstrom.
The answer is 1.0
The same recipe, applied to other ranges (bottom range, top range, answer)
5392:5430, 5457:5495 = 1.05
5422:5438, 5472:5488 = 1.08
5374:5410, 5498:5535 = 1.03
